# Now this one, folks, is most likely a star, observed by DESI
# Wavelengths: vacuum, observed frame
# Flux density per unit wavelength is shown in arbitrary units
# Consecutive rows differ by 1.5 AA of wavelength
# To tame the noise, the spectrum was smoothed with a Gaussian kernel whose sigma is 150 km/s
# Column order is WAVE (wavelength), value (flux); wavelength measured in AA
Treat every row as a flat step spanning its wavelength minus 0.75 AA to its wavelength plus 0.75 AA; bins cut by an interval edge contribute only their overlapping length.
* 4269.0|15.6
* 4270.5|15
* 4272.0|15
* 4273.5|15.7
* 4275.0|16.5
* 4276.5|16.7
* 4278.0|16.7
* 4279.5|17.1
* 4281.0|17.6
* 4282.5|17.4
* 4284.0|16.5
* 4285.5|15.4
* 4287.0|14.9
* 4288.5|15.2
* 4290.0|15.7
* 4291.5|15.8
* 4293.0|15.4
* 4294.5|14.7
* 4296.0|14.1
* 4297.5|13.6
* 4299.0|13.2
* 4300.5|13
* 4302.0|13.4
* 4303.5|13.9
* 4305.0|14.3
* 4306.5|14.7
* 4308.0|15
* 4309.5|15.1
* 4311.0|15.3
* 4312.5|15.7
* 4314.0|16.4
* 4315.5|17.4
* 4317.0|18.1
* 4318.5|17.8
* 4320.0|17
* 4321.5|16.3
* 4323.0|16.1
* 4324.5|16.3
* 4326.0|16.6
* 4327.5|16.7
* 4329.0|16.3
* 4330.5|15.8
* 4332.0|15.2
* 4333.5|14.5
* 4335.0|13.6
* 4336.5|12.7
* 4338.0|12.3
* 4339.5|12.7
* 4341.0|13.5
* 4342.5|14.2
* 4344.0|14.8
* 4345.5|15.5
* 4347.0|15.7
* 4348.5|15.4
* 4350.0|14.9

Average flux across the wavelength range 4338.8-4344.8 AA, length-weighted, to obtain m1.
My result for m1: 13.8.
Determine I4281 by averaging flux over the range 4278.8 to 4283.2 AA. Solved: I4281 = 17.4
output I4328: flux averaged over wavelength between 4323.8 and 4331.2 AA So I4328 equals 16.3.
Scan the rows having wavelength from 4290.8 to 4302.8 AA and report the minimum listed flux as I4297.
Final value 13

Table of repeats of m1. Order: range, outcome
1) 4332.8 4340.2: 13.2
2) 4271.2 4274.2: 15.3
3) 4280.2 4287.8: 16.4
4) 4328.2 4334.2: 15.5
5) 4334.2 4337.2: 13.2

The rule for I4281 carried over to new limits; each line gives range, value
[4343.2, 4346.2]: 15.1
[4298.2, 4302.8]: 13.2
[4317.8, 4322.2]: 17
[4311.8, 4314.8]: 16.1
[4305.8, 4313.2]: 15.2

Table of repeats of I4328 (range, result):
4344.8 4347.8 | 15.6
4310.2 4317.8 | 16.6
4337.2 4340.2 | 12.5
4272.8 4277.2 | 16.3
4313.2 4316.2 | 16.9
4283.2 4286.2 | 16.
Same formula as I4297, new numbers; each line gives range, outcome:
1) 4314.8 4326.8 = 16.1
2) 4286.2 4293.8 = 14.9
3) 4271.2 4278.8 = 15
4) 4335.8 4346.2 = 12.3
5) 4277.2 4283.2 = 16.7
